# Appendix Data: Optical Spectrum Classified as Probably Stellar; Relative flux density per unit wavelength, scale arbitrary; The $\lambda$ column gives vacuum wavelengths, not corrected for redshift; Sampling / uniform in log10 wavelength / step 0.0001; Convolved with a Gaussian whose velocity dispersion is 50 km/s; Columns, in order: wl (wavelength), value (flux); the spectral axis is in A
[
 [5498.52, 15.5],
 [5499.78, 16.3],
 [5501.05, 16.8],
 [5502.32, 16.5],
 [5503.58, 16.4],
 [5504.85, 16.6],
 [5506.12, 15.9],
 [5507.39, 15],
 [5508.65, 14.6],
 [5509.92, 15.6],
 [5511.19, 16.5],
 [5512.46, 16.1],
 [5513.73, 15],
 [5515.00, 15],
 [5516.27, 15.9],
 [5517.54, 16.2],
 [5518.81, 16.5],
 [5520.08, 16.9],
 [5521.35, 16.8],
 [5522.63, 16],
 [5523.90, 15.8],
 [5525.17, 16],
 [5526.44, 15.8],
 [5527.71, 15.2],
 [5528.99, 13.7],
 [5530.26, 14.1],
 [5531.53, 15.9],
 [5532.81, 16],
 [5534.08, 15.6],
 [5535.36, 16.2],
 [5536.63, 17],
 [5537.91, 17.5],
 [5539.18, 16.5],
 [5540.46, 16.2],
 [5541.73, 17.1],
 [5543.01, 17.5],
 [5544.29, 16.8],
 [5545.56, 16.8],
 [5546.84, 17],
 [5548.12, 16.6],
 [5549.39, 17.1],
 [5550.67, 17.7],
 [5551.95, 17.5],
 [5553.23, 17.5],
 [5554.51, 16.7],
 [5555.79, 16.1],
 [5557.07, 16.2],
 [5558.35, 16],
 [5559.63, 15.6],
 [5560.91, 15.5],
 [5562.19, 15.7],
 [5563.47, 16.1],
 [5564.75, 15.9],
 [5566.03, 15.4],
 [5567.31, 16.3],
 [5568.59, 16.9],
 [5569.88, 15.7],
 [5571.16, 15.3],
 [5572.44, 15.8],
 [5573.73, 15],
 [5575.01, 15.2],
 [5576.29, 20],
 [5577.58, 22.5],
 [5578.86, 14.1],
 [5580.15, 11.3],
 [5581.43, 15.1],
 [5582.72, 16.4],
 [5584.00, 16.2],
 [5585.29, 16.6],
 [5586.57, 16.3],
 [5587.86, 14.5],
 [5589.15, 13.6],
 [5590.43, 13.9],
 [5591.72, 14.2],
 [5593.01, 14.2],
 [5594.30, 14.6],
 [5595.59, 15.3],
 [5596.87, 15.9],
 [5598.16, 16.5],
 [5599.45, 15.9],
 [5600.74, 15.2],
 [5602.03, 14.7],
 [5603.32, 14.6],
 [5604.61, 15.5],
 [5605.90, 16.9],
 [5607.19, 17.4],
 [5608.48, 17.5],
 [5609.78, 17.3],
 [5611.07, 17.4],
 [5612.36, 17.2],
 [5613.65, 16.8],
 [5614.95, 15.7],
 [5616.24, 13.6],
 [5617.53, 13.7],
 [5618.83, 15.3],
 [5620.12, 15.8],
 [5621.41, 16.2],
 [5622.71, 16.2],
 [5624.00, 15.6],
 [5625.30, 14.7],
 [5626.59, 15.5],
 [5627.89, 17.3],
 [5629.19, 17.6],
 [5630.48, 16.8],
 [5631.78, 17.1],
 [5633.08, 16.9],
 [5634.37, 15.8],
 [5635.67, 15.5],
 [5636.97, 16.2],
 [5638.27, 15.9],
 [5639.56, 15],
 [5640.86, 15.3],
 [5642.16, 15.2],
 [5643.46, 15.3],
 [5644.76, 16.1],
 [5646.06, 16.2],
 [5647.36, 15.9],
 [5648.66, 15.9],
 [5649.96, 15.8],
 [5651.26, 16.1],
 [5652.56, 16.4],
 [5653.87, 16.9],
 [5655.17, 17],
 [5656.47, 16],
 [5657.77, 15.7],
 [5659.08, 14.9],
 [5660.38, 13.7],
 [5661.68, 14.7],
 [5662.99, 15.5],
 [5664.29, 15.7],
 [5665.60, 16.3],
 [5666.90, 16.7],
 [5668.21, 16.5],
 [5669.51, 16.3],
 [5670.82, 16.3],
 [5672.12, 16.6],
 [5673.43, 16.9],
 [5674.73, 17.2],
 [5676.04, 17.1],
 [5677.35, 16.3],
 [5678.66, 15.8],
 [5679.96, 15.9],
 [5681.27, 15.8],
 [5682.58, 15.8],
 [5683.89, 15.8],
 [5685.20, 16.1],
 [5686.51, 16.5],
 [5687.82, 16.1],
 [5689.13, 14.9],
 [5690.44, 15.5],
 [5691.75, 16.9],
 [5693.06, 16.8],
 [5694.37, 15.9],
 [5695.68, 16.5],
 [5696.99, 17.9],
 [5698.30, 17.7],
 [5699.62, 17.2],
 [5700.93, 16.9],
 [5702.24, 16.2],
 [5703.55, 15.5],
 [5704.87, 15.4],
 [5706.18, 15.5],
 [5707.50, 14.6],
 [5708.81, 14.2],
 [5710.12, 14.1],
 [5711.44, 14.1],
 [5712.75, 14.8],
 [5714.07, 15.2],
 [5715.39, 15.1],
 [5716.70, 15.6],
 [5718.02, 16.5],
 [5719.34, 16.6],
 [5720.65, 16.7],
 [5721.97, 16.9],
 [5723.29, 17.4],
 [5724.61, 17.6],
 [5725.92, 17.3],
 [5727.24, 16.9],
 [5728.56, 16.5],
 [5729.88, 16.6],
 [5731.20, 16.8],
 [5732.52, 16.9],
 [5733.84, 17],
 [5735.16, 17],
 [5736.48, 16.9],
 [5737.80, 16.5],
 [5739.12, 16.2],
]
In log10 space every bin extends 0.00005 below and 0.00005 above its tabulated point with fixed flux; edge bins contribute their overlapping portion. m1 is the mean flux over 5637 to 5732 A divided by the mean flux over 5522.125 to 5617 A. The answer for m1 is 1.00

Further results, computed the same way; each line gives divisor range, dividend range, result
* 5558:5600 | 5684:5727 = 1.03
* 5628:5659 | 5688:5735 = 1.00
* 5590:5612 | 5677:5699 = 1.03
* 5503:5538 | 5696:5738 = 1.03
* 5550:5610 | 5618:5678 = 1.01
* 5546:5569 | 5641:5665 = 0.96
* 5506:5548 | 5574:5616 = 0.99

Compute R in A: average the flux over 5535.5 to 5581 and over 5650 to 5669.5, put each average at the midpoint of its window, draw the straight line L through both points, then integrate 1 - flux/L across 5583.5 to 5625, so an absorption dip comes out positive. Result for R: 1.4 A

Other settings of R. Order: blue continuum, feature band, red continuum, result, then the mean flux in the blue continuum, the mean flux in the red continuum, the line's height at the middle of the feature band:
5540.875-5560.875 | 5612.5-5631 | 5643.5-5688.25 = 0.6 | 16.8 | 16.1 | 16.3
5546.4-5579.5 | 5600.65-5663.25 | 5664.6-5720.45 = 1.3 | 16.5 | 16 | 16.3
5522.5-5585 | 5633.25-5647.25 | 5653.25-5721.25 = 0.3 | 16.2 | 16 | 16.1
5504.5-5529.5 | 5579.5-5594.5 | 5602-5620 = 1.1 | 15.8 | 16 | 15.9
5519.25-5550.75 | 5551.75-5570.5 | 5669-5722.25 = 0.1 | 16.3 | 16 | 16.2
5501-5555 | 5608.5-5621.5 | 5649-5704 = 0.2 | 16.2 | 16.2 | 16.2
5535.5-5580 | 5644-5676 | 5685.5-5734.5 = 0.5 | 16.5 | 16.2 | 16.3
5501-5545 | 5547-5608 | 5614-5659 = 0.2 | 16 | 15.9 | 16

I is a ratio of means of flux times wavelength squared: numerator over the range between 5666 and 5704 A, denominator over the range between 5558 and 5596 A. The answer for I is 1.09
